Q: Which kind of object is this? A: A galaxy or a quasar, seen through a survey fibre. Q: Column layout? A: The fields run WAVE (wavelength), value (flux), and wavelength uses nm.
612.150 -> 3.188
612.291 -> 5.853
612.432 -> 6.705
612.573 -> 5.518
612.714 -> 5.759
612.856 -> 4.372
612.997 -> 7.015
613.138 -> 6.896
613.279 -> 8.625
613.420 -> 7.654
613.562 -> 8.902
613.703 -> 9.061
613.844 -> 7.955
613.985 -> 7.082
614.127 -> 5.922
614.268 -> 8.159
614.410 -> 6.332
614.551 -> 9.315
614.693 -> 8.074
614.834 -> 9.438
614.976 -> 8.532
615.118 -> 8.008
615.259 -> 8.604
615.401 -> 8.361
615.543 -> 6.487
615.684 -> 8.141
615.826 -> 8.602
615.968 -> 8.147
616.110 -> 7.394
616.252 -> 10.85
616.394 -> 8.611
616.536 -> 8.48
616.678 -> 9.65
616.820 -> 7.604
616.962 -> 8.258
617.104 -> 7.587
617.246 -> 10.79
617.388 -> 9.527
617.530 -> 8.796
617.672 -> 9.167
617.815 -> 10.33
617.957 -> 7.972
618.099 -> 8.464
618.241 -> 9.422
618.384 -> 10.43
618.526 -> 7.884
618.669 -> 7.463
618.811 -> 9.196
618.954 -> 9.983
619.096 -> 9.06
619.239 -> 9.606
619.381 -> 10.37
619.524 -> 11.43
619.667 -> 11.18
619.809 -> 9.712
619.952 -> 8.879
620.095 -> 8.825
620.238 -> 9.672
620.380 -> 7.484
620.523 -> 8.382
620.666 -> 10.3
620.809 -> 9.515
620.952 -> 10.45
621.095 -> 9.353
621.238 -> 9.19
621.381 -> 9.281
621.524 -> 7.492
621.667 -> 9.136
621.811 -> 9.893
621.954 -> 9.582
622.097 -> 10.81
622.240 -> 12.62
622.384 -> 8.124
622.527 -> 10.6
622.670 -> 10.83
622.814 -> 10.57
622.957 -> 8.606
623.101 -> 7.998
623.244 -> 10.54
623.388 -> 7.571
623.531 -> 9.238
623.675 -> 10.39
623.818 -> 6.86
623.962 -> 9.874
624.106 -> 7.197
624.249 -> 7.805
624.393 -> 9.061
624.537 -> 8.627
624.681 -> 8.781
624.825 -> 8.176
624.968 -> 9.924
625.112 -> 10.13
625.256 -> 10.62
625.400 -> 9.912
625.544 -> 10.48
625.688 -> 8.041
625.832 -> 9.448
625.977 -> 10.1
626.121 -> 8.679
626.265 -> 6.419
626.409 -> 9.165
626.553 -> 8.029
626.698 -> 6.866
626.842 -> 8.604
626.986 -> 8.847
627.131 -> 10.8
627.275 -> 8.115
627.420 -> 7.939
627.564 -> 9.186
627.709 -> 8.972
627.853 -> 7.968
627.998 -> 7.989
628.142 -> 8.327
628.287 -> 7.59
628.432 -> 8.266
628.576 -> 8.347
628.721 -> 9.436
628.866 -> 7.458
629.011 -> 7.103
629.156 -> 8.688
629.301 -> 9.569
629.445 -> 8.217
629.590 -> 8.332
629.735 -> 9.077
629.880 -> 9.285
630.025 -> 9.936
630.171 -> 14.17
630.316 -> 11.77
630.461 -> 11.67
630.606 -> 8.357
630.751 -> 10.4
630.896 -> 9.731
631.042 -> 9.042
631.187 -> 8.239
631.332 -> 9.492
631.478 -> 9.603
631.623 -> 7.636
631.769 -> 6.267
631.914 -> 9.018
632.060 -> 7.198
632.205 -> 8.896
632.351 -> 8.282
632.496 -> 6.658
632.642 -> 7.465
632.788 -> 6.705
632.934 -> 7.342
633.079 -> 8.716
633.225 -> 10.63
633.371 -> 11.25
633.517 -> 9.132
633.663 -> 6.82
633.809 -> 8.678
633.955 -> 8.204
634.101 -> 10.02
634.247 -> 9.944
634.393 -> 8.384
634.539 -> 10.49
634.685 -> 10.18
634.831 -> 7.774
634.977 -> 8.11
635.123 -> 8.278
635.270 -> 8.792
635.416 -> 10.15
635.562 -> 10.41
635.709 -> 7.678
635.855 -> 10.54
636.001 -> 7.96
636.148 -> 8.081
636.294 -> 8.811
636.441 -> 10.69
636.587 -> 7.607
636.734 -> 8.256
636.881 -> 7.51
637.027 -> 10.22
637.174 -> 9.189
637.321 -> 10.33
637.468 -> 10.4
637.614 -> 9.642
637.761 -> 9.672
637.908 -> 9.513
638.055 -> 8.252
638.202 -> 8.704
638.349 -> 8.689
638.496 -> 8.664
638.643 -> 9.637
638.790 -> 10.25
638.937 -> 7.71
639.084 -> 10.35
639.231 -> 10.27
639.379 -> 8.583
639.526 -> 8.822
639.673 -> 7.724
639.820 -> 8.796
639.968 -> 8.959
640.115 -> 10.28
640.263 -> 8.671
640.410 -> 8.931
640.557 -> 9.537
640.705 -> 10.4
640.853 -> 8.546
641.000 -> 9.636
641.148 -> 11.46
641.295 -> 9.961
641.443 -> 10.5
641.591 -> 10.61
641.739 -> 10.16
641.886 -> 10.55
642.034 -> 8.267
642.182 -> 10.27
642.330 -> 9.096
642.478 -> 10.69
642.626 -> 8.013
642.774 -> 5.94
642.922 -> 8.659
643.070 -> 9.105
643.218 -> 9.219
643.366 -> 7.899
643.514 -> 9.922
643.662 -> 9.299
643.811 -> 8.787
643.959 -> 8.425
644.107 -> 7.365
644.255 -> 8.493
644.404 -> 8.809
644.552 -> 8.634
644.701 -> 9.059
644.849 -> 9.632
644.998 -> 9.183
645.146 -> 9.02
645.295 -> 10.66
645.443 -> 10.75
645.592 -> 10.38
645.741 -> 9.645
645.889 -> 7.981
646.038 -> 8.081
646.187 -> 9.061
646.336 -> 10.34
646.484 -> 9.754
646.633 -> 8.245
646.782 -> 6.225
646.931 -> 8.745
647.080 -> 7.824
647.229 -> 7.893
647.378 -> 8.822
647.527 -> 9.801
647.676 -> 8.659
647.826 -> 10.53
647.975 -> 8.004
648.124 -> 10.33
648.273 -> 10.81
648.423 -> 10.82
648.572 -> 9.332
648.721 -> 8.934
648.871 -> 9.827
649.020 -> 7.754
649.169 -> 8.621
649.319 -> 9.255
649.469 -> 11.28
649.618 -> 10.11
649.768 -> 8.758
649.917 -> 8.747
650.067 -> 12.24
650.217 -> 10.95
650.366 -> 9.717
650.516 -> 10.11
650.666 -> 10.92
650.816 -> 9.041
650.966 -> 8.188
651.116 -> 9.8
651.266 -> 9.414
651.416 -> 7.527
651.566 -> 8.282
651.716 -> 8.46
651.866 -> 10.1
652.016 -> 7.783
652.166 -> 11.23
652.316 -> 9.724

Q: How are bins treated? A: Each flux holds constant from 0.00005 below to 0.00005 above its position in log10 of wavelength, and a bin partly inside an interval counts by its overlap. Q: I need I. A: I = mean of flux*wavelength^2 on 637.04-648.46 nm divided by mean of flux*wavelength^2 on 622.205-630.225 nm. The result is 1.1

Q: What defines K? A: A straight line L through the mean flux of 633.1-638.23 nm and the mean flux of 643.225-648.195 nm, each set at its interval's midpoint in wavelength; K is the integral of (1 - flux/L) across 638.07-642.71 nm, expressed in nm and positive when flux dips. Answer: -0.18 nm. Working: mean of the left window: 9.15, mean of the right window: 8.98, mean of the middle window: 9.42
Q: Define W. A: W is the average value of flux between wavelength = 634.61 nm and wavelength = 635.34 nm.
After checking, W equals 8.63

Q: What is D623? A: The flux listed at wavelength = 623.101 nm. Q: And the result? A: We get 7.998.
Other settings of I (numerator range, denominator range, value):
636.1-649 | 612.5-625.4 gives 1.12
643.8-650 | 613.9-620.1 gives 1.14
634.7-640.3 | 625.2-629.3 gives 1.09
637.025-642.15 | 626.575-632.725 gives 1.12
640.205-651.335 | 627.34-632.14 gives 1.10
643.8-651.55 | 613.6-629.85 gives 1.13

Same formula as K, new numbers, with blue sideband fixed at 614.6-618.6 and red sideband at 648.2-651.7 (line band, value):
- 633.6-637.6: 0.07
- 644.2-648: 0.18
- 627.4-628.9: 0.11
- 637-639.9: 0.00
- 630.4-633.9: 0.18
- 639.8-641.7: -0.09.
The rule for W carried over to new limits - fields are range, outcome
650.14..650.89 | 10.2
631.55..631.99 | 7.64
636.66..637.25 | 8.79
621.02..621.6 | 8.85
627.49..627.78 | 9.07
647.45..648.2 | 9.47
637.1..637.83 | 9.85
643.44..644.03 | 9.11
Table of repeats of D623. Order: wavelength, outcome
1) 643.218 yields 9.219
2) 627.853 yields 7.968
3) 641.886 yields 10.55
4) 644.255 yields 8.493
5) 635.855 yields 10.54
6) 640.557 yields 9.537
